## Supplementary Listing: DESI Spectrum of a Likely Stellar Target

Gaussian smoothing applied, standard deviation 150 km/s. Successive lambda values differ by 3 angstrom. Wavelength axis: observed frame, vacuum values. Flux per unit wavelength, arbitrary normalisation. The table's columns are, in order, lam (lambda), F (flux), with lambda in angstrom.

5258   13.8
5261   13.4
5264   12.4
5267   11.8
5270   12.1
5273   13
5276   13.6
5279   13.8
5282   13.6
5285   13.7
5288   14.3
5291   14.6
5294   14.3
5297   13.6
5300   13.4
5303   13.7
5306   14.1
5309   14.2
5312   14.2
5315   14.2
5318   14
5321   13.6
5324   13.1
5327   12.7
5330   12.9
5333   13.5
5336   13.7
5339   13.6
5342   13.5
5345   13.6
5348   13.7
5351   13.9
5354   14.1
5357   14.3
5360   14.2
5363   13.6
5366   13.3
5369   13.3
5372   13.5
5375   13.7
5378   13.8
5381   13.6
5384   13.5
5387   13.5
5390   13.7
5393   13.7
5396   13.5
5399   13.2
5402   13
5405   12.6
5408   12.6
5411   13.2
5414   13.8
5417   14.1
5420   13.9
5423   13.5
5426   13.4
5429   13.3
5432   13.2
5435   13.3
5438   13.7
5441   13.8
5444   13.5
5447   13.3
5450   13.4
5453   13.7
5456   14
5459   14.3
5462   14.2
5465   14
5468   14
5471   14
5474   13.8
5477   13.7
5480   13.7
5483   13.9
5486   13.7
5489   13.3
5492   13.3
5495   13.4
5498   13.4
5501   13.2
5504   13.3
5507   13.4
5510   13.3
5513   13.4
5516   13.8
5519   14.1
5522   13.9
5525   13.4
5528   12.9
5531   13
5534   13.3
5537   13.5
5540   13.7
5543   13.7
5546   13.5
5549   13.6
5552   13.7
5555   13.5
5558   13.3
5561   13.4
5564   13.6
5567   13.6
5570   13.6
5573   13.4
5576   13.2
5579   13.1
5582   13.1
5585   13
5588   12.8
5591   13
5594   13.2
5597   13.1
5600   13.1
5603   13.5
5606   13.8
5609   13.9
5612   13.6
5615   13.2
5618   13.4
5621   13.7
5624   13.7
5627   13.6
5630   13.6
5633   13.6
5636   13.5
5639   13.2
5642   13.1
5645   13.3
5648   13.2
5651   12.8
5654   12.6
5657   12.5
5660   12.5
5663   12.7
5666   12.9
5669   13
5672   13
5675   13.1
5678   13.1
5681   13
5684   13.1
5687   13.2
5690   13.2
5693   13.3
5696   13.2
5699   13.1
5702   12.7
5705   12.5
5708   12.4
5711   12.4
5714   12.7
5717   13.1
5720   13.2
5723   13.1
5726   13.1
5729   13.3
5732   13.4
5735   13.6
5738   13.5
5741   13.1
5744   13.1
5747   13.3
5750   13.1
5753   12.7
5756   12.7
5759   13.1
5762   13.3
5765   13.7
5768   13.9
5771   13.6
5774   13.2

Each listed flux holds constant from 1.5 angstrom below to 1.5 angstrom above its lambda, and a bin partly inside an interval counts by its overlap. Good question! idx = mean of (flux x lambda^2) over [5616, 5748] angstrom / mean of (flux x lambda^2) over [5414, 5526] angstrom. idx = 1.0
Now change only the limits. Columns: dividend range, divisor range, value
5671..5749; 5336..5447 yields 1.08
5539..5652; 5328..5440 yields 1.07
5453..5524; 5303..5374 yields 1.06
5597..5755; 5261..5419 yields 1.10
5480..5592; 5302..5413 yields 1.06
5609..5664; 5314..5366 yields 1.08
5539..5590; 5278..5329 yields 1.07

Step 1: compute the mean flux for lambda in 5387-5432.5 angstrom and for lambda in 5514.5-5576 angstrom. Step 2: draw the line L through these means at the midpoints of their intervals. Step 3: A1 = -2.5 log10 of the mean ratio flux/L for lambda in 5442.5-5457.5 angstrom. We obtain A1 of -0.01 mag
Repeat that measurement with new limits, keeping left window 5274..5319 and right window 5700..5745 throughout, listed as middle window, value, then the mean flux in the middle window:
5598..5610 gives -0.022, 13.5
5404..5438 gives 0.023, 13.4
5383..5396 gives 0.012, 13.6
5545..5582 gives -0.007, 13.4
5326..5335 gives 0.063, 13.1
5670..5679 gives 0.005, 13.1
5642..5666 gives 0.028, 12.8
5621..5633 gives -0.034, 13.6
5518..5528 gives -0.016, 13.7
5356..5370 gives 0.005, 13.7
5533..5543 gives -0.010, 13.5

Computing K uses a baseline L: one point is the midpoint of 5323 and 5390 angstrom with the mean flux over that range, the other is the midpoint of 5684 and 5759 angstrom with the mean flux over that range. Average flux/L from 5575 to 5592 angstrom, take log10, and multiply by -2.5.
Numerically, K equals 0.02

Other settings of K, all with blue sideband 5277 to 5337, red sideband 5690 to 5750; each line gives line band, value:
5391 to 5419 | 0.02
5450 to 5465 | -0.04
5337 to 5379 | 0.00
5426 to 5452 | 0.01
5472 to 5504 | -0.01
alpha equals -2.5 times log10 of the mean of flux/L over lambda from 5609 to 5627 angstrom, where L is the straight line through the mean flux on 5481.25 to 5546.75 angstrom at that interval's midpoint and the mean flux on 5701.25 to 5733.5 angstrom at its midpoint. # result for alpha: -0.03 mag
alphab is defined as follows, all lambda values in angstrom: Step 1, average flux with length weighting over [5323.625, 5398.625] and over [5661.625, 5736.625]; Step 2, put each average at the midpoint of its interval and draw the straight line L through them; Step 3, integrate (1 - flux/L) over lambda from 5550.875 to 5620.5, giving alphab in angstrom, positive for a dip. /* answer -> -0.8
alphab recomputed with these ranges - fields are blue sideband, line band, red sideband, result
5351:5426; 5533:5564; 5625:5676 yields -0.6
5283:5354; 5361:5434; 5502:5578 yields 1.1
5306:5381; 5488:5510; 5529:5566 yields 0.3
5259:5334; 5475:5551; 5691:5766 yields -1.2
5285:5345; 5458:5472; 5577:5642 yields -0.6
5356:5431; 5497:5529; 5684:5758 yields -0.3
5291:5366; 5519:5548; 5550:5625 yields 0.0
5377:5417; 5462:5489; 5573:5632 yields -0.9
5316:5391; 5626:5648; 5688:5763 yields -0.4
